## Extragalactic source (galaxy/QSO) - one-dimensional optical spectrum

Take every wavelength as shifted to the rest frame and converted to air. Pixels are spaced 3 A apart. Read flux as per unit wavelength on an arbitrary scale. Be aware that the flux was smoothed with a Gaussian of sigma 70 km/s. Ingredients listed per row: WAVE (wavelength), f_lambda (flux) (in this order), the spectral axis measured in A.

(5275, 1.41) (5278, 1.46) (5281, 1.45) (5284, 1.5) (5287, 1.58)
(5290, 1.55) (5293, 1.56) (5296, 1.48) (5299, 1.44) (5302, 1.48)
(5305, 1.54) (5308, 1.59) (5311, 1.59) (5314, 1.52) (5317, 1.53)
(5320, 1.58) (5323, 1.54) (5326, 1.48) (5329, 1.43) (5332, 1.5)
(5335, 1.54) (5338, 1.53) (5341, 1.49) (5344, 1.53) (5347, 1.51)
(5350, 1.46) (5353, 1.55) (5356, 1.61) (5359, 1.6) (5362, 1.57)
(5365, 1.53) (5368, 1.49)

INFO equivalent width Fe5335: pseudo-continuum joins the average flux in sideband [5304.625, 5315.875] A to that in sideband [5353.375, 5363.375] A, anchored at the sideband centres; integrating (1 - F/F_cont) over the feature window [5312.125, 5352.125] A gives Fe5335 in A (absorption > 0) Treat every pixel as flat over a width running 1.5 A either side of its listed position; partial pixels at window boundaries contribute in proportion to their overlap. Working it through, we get 1.56 A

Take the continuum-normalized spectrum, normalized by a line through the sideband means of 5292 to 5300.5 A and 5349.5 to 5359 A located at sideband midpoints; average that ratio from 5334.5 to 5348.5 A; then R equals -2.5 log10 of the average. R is 0.02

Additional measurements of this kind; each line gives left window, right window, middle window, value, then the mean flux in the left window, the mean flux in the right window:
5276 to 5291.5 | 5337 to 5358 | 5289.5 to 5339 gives 0.00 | 1.5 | 1.53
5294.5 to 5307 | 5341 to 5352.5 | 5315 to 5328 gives -0.02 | 1.49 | 1.5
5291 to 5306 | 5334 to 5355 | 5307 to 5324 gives -0.04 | 1.5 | 1.52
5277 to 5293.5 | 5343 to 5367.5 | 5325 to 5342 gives 0.03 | 1.52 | 1.54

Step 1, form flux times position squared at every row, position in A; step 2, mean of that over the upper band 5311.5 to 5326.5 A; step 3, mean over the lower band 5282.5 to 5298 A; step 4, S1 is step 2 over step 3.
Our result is 1.0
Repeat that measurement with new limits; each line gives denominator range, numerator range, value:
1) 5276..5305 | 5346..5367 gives 1.06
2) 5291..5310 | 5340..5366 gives 1.03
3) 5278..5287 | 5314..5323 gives 1.05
